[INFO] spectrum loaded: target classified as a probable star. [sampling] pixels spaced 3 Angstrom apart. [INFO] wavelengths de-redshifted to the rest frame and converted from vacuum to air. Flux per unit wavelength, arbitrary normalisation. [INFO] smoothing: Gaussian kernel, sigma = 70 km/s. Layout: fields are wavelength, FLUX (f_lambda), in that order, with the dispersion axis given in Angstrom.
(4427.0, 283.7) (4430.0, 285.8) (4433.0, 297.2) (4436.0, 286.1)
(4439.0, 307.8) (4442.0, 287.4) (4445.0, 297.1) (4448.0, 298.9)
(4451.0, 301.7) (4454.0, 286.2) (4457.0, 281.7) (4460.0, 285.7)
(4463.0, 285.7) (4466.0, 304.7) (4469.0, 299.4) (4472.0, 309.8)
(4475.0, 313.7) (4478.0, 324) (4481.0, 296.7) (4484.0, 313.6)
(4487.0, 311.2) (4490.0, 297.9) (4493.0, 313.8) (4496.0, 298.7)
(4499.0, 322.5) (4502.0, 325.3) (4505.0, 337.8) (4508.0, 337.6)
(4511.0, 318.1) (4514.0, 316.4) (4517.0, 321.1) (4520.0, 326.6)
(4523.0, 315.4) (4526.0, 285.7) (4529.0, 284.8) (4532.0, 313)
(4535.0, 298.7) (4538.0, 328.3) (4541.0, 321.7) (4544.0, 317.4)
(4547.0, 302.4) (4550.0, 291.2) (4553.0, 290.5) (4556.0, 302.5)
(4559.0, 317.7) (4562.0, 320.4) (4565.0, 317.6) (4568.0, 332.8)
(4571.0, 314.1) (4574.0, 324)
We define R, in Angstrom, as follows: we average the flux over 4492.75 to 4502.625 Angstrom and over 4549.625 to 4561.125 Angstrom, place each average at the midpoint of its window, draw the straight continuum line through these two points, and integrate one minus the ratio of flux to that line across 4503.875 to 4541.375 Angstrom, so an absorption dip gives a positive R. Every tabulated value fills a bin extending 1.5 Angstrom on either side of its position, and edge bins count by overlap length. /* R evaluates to -0.7 Angstrom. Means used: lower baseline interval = 314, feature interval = 315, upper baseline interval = 302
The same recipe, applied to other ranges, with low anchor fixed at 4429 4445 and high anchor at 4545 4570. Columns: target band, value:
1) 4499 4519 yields -1.5 Angstrom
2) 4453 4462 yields 0.4 Angstrom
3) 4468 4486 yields -0.7 Angstrom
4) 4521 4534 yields 0.2 Angstrom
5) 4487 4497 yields -0.1 Angstrom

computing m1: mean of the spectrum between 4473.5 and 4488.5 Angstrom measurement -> 312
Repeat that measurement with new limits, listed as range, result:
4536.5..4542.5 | 325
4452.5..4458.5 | 284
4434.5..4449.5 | 295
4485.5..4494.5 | 308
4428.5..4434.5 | 292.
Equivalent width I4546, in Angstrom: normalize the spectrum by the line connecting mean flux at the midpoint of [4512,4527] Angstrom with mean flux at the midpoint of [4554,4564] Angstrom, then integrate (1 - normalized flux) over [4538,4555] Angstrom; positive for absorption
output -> 0.3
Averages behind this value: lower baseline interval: 314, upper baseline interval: 313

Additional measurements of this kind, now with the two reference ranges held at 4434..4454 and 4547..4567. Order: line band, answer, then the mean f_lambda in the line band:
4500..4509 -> -0.92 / 333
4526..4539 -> 0.07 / 303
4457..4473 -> 0.14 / 295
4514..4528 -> -0.38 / 312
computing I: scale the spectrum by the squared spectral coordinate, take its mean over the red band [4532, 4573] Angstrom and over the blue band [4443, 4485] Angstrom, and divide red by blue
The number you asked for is 1.1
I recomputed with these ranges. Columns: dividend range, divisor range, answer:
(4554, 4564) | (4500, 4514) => 0.98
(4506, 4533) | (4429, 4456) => 1.10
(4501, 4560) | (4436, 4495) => 1.07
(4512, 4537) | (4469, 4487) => 1.01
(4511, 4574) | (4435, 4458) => 1.11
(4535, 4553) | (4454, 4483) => 1.07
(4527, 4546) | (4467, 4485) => 1.03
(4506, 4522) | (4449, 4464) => 1.15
